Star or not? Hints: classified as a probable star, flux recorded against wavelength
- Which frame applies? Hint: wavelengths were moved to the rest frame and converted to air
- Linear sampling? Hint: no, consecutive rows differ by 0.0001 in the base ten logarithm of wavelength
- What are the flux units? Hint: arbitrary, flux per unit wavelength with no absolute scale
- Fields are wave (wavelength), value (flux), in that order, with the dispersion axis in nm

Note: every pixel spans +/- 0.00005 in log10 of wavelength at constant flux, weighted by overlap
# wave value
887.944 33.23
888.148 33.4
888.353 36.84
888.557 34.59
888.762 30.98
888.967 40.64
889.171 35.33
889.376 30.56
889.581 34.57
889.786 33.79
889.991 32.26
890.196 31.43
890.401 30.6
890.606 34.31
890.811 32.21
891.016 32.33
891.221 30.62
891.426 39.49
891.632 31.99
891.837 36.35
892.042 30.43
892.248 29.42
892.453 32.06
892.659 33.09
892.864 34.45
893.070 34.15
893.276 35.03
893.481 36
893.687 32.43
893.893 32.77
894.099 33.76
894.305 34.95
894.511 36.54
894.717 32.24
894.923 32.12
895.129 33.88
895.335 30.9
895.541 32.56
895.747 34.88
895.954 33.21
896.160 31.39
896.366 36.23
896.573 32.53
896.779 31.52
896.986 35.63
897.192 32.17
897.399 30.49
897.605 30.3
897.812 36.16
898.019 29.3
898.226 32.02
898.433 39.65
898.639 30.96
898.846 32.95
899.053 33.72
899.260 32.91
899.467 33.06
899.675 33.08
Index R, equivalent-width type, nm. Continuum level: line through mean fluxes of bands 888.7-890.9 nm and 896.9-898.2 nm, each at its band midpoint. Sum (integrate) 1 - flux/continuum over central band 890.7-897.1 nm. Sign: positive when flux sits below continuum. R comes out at -0.12 nm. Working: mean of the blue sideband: 33.4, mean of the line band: 33.4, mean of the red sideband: 32.3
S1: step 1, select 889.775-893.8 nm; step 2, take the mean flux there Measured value 33.1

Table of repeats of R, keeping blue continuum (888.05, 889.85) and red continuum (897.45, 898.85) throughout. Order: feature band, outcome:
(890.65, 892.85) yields 0.07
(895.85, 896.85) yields 0.01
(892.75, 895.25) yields -0.02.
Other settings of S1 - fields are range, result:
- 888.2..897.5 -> 33.4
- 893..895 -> 34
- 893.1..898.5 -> 33.4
